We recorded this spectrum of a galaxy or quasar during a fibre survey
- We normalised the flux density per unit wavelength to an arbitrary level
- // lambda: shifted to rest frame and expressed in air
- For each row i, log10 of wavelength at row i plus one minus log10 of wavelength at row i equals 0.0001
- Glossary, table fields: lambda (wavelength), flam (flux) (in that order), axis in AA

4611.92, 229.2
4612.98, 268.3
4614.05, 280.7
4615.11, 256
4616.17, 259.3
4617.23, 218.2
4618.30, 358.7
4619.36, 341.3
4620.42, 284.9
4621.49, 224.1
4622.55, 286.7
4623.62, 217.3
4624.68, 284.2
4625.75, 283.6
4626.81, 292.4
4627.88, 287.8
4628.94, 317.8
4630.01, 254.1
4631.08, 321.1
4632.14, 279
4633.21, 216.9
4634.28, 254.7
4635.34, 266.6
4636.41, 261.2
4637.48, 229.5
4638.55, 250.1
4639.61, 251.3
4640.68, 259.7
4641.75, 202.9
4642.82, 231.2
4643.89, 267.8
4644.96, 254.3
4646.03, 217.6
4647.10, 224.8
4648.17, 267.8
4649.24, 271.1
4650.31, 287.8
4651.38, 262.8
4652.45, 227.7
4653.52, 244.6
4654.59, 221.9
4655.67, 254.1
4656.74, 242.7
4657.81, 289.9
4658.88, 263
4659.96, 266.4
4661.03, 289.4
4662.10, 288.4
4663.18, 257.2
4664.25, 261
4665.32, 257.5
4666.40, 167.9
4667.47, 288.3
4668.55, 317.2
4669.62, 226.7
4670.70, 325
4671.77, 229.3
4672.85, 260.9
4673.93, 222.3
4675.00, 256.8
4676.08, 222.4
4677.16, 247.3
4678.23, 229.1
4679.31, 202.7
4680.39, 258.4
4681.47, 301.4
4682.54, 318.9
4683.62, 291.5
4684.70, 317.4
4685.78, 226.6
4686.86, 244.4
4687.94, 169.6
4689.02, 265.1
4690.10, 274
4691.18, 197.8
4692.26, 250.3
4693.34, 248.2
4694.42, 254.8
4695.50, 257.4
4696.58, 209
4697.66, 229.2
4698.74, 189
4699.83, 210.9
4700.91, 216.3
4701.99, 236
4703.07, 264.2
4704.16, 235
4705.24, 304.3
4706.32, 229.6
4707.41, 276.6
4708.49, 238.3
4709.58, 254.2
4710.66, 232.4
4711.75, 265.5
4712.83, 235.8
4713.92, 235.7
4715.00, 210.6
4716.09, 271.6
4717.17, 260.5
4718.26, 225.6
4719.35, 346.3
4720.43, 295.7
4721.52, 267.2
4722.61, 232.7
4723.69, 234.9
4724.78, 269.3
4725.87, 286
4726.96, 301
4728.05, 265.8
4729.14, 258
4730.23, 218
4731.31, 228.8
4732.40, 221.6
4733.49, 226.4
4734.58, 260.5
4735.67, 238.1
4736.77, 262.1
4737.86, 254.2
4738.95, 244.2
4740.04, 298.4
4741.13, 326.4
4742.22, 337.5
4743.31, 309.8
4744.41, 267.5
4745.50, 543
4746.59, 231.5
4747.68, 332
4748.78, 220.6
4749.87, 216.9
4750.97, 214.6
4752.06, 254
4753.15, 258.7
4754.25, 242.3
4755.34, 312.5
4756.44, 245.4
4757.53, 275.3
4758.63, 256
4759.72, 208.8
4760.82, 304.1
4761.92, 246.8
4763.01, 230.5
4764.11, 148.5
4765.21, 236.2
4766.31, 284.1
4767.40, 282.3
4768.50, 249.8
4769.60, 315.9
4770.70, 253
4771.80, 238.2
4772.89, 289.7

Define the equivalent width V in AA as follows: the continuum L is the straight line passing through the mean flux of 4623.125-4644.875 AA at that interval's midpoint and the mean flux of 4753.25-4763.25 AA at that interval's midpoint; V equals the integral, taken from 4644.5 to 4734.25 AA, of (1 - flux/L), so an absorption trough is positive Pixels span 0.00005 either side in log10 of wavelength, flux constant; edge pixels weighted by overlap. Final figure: 2.9 AA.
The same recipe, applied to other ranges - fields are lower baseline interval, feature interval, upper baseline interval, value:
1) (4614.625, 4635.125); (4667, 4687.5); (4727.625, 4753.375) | 0.86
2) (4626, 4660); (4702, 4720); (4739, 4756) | 1.50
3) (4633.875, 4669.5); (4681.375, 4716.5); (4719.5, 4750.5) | 2.49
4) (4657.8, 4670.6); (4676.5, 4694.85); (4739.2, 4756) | 1.29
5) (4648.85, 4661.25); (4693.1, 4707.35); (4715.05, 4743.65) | 1.35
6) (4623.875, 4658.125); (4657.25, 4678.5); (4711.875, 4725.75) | -0.03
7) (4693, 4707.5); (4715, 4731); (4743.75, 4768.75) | -0.98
